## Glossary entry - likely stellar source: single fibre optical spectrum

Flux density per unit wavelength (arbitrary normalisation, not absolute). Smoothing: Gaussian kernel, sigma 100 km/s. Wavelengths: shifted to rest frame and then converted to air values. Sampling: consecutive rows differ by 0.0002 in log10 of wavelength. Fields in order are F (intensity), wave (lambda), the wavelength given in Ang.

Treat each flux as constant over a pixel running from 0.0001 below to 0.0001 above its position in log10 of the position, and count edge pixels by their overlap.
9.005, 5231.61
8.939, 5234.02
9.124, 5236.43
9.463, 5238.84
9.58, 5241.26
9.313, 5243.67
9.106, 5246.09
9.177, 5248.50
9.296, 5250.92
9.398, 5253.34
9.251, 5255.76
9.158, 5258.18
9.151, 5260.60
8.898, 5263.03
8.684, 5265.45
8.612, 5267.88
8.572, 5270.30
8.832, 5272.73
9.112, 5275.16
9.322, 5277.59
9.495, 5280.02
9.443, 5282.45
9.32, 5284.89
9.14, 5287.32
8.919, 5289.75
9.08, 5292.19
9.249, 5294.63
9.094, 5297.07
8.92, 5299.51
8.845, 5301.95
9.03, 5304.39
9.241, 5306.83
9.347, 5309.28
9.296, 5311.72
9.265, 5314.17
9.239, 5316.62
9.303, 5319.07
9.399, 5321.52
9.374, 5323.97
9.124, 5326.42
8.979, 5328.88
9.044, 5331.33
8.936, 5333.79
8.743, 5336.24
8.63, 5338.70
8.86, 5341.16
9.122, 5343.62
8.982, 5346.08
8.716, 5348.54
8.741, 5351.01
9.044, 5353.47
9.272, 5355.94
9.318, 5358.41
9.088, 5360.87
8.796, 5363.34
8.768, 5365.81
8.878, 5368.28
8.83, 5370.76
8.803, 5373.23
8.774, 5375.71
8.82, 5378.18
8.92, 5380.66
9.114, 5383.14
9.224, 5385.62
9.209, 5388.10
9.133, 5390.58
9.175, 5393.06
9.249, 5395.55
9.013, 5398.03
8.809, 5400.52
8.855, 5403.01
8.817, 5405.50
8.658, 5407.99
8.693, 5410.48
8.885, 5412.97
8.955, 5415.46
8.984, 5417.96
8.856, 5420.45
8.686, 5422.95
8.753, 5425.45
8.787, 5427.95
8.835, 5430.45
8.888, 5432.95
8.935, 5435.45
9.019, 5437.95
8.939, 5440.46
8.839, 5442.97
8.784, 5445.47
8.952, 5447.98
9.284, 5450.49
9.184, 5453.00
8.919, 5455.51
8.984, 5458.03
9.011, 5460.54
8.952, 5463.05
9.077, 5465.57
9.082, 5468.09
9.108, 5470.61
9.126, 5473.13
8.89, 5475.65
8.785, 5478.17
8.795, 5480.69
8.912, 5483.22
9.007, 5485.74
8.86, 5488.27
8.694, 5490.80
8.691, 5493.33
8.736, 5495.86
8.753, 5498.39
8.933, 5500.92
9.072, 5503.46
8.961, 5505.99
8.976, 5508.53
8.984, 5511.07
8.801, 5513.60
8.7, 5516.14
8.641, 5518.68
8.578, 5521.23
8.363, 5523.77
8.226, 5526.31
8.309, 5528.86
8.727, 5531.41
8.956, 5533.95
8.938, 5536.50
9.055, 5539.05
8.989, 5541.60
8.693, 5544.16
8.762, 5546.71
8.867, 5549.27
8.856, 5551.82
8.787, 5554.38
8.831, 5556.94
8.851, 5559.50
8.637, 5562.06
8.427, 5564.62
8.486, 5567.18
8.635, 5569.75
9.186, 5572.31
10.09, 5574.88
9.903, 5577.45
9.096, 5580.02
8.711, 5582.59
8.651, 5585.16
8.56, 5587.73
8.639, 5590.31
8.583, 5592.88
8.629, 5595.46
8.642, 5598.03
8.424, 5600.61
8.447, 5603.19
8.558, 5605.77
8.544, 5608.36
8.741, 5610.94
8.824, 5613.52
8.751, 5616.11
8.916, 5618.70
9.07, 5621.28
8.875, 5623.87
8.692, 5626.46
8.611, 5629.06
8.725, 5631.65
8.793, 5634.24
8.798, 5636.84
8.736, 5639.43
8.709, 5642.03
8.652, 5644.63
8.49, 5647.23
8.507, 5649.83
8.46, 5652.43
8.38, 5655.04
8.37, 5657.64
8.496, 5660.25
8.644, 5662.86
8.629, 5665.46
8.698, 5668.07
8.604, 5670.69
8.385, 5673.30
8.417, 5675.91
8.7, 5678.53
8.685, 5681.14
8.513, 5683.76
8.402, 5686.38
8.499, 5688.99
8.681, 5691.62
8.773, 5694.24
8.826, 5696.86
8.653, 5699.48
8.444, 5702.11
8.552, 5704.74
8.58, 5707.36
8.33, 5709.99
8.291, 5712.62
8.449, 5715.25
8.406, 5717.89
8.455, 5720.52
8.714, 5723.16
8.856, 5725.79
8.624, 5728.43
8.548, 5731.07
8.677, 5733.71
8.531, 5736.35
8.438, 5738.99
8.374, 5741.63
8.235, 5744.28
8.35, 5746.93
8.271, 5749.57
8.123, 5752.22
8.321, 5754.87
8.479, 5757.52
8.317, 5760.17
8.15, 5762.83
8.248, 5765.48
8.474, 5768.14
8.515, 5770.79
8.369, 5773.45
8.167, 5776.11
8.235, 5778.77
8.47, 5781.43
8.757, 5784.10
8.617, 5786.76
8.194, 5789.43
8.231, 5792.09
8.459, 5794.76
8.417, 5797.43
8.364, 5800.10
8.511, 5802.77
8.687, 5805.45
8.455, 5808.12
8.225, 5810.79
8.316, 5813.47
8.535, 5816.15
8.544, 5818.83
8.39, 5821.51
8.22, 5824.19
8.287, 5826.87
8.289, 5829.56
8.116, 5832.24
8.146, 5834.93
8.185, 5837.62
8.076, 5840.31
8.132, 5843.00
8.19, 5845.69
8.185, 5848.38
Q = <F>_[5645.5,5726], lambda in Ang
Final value 8.54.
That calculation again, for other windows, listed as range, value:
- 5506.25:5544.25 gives 8.74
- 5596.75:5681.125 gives 8.63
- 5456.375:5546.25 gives 8.84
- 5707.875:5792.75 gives 8.42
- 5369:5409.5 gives 8.96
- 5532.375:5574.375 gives 8.83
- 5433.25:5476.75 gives 9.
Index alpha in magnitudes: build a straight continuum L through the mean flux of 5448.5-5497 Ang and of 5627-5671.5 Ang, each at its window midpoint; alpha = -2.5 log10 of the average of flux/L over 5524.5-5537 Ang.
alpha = 0.03 mag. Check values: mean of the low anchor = 8.95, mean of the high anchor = 8.61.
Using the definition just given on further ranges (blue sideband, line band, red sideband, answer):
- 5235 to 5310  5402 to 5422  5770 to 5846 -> 0.01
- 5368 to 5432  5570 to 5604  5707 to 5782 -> -0.03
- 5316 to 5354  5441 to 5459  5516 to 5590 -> -0.01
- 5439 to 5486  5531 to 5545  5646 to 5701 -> -0.01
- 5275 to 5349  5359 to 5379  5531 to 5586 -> 0.03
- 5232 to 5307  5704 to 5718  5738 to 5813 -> 0.00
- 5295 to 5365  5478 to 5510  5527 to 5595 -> 0.01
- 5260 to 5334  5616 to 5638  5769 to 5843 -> -0.02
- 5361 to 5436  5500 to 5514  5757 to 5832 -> -0.02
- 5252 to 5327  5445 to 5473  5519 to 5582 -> -0.01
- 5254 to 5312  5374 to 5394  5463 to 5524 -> -0.01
